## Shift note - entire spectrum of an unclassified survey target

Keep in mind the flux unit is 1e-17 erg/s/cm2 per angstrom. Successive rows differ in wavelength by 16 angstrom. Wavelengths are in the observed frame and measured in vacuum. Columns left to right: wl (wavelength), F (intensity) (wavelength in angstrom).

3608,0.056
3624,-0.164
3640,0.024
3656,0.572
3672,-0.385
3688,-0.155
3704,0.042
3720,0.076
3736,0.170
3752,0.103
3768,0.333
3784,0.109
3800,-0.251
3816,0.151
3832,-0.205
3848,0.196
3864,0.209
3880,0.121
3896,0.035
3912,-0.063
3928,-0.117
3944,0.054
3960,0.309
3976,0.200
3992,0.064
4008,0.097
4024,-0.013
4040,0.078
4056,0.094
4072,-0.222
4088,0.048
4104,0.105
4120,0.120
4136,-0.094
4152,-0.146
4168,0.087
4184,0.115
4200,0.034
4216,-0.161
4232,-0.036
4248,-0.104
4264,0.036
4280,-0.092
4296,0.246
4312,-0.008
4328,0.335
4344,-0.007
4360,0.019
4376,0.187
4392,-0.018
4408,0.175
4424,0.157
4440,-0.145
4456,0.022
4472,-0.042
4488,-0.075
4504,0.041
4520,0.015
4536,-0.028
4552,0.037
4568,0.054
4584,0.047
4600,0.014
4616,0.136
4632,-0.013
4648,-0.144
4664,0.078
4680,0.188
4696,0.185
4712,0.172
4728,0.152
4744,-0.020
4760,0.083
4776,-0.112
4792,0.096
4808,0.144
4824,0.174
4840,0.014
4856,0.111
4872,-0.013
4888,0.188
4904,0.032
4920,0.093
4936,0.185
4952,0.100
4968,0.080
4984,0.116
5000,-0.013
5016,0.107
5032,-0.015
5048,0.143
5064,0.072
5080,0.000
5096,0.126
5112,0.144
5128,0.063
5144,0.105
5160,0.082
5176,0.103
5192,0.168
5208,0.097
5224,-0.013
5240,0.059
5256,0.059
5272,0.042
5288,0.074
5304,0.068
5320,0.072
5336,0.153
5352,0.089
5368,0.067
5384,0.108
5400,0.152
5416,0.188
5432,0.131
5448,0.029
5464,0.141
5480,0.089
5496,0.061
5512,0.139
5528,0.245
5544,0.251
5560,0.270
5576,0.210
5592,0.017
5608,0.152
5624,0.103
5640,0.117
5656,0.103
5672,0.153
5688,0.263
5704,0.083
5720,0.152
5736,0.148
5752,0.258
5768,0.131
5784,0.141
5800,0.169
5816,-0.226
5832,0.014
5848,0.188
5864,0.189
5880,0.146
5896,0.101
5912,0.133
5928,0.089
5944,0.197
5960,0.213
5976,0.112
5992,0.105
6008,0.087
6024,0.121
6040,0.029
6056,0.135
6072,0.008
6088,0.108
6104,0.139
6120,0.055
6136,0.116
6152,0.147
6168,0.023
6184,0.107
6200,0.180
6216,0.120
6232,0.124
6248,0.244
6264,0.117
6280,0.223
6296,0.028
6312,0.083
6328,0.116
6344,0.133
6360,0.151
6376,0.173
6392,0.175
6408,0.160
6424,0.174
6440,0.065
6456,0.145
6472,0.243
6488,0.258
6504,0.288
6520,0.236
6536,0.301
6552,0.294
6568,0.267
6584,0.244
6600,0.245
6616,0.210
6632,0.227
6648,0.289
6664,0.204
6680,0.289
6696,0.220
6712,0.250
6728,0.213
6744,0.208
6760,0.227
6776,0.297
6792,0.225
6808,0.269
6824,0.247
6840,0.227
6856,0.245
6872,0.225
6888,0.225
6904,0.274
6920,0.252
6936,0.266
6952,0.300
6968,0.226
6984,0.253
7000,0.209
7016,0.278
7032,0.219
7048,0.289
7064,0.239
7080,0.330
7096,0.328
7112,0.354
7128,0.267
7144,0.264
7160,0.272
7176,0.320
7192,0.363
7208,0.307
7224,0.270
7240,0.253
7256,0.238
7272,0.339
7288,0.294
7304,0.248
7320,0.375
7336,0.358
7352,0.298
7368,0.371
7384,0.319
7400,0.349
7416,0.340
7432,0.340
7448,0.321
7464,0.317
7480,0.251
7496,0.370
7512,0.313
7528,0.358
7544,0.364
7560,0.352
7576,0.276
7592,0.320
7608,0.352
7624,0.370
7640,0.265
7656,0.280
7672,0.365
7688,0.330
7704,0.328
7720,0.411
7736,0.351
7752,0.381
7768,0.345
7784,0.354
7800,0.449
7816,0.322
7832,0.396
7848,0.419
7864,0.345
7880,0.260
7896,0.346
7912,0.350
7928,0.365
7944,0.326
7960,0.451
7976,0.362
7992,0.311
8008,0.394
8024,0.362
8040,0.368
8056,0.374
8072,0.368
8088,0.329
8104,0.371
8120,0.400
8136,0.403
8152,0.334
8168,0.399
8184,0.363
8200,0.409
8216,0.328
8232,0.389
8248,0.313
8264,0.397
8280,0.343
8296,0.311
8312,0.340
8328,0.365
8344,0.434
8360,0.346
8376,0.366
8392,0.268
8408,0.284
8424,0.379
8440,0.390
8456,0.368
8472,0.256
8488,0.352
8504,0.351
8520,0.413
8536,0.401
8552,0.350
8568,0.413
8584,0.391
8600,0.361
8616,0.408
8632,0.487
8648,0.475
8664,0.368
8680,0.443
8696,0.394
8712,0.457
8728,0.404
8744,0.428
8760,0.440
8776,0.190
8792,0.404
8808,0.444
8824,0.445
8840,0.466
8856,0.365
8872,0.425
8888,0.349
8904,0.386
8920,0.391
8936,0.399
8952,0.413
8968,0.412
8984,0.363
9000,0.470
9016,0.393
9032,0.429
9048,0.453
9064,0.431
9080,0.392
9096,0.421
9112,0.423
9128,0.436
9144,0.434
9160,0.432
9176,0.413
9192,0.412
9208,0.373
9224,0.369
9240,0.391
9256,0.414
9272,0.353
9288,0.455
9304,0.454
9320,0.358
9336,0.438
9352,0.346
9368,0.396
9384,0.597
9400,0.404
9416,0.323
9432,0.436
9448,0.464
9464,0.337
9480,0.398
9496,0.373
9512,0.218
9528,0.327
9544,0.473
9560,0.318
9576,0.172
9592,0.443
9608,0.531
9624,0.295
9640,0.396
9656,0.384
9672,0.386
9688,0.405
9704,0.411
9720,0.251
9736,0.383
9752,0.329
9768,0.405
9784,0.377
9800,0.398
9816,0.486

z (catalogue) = 0.62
